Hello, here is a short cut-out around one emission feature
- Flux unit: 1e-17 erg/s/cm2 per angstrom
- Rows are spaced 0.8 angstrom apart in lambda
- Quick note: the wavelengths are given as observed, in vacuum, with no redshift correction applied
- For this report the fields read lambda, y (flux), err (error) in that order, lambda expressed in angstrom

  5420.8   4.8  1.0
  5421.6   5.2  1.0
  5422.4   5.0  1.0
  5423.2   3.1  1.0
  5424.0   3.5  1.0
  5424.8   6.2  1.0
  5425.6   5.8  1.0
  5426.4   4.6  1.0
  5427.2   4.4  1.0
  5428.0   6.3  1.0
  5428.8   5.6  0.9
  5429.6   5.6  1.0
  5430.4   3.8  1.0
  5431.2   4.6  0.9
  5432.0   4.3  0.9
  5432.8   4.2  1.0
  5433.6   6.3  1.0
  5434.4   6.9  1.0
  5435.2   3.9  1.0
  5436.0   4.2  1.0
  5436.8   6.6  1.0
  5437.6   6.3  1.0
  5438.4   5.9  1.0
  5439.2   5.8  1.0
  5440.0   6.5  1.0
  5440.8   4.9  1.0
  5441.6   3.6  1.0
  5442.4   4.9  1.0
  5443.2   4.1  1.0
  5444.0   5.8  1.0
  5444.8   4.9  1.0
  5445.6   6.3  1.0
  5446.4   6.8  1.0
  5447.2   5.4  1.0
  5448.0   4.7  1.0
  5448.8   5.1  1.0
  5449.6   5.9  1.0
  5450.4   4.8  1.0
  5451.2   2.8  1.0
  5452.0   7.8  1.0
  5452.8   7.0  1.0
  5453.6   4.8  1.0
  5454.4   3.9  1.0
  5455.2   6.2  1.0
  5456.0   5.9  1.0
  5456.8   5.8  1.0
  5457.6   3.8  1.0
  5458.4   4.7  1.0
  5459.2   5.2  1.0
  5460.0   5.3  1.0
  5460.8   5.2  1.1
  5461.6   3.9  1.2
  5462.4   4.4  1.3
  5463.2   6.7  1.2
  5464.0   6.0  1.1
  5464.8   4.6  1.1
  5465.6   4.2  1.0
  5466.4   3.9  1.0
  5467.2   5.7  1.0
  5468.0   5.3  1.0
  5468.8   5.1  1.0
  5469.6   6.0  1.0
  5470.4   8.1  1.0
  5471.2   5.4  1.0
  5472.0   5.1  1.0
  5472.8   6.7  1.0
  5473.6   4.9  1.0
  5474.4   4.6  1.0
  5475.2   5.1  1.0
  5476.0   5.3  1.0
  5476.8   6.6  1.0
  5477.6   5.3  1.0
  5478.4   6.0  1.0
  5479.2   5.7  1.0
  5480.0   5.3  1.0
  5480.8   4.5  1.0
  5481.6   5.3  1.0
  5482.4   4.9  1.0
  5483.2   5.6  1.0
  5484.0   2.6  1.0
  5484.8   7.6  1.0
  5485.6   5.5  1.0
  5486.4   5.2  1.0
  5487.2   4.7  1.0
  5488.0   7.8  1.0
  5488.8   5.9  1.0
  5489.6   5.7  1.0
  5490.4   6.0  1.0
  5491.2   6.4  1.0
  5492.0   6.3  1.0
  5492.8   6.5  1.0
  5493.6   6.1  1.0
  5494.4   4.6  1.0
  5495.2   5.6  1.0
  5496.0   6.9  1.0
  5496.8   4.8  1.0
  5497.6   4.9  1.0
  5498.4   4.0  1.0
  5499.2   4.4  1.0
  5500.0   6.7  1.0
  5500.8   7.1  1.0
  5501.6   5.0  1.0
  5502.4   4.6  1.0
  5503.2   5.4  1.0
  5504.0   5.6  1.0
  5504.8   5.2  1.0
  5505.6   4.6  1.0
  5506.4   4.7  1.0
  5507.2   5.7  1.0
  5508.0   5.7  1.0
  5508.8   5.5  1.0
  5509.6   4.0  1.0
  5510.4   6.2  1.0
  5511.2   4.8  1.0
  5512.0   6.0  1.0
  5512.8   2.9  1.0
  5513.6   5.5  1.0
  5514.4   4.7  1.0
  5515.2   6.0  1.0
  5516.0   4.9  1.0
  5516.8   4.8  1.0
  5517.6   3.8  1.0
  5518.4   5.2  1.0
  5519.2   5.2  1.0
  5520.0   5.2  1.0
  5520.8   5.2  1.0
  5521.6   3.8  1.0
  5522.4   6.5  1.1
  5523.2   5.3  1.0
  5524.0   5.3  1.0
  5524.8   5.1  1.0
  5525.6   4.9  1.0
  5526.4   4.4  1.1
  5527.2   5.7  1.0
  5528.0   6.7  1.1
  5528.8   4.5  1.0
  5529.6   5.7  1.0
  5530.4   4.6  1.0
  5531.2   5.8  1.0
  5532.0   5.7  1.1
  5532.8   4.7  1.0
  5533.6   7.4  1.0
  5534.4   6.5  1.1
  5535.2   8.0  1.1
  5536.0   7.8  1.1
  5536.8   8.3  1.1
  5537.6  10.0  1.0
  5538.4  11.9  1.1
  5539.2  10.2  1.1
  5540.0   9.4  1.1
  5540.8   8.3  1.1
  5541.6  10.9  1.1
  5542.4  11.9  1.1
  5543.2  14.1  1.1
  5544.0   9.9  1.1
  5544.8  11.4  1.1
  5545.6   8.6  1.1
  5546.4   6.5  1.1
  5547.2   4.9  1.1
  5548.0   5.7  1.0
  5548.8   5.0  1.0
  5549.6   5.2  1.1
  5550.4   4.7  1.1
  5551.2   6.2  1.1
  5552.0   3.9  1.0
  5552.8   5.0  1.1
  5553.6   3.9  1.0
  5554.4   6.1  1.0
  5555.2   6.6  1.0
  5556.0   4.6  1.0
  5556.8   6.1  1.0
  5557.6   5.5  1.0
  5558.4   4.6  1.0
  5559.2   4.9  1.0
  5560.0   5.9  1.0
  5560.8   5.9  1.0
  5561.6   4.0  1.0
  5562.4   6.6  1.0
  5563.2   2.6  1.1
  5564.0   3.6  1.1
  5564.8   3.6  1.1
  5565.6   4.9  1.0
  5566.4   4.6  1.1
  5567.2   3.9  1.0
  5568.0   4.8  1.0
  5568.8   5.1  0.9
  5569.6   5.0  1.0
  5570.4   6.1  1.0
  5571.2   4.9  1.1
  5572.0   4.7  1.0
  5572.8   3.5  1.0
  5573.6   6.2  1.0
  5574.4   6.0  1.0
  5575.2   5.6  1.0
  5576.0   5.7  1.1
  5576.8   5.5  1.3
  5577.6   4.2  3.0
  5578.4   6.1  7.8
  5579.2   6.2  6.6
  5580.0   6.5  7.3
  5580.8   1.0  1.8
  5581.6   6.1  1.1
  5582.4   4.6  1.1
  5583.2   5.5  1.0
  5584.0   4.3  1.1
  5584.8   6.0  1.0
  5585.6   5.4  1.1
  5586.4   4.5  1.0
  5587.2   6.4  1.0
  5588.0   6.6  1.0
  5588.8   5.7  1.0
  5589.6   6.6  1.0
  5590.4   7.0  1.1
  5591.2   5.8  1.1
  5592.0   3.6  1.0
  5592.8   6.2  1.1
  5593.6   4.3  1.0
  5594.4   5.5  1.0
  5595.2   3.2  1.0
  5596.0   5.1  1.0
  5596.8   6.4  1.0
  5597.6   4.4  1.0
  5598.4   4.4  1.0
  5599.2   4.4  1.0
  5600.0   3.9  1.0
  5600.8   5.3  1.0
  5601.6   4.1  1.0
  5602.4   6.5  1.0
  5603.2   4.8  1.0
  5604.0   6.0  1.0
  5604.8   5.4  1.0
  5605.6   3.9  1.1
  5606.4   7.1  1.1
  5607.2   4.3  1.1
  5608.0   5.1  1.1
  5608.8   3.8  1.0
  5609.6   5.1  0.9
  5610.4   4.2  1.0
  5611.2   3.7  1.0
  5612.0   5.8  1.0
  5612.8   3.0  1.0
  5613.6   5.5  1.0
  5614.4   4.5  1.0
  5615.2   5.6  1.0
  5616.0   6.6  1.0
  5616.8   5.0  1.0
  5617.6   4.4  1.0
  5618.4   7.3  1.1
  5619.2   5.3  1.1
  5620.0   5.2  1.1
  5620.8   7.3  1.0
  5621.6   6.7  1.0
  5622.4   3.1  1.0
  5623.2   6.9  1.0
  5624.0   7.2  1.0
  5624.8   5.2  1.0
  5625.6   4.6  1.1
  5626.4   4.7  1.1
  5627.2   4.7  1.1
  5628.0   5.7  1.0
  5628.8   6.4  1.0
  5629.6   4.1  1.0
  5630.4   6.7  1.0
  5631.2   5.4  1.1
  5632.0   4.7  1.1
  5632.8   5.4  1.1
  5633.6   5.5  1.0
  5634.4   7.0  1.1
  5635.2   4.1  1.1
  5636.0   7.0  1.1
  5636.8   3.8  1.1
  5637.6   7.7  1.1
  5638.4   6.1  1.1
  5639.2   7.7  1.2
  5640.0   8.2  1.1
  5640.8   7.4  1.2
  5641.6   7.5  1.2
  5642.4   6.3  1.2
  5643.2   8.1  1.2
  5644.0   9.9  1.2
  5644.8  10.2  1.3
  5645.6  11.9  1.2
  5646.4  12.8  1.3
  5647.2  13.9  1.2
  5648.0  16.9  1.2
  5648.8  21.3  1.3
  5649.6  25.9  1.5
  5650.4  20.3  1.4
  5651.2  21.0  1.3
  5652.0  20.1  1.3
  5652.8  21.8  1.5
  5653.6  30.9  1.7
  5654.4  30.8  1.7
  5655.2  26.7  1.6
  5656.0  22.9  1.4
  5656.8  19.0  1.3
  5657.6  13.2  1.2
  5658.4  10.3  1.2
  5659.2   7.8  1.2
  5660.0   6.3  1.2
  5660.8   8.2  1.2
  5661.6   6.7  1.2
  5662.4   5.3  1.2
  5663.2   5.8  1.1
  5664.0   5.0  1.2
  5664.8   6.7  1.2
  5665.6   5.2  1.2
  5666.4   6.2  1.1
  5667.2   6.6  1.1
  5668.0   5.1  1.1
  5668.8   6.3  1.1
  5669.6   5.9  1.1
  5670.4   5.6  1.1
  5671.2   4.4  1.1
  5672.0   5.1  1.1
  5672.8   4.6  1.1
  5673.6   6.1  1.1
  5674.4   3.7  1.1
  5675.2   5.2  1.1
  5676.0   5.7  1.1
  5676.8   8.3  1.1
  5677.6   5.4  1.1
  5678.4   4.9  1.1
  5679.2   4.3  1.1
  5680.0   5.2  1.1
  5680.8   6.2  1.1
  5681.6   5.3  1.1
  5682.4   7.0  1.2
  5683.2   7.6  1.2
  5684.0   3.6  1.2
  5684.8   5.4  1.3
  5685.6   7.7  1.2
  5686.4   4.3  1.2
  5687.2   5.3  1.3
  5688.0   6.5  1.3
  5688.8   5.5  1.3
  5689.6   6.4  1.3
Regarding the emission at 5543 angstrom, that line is Hbeta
